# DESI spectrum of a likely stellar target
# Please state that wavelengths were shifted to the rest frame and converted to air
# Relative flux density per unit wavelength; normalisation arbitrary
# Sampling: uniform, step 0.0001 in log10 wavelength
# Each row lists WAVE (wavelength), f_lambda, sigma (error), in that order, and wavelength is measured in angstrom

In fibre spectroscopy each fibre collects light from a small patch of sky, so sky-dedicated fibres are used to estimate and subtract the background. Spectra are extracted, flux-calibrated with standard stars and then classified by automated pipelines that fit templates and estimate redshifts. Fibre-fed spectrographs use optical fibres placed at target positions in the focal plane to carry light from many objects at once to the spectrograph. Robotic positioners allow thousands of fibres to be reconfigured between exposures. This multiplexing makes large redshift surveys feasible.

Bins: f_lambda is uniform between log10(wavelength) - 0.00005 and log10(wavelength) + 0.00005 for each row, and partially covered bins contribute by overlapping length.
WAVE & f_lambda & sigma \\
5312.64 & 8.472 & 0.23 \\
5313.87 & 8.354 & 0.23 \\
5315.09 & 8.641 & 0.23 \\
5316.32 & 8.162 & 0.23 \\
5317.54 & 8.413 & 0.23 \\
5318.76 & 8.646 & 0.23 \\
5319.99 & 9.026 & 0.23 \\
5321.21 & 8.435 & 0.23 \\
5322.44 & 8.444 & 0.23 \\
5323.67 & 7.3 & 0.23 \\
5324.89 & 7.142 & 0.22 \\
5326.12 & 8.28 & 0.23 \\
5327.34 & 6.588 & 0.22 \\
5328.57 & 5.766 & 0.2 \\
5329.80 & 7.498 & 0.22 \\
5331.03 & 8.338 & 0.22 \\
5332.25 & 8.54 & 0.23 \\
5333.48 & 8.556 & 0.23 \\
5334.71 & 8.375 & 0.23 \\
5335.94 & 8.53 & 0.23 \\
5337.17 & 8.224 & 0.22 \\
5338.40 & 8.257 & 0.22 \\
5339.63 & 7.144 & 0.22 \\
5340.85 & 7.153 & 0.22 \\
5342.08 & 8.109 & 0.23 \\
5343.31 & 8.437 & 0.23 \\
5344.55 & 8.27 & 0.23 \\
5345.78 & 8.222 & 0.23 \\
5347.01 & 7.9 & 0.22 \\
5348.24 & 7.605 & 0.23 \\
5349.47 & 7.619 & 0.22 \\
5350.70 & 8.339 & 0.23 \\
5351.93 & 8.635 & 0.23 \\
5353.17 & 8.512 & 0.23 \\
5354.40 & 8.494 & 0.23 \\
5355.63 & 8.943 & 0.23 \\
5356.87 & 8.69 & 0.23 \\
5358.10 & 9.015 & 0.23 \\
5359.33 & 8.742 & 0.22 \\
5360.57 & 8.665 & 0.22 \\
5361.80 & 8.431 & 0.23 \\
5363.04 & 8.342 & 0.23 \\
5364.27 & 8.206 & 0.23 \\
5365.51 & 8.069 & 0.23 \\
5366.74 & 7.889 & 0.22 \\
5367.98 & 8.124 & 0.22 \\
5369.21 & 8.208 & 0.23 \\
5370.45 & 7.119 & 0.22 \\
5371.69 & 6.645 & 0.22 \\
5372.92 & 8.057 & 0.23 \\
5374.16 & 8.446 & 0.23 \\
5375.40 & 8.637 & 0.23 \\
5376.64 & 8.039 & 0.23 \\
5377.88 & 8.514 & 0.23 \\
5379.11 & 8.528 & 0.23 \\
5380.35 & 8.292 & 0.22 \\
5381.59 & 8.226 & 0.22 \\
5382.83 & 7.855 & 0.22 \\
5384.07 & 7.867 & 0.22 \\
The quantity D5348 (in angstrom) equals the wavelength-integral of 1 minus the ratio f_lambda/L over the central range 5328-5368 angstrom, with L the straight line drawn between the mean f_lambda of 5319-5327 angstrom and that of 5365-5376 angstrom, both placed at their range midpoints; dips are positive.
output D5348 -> -0.9 angstrom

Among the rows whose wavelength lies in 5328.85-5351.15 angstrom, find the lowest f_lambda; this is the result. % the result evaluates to 7.144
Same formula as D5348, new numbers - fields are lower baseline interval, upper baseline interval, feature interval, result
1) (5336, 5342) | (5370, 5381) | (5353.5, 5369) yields -0.99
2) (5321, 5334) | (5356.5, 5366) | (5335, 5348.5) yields 0.05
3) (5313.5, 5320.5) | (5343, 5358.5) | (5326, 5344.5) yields 1.27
